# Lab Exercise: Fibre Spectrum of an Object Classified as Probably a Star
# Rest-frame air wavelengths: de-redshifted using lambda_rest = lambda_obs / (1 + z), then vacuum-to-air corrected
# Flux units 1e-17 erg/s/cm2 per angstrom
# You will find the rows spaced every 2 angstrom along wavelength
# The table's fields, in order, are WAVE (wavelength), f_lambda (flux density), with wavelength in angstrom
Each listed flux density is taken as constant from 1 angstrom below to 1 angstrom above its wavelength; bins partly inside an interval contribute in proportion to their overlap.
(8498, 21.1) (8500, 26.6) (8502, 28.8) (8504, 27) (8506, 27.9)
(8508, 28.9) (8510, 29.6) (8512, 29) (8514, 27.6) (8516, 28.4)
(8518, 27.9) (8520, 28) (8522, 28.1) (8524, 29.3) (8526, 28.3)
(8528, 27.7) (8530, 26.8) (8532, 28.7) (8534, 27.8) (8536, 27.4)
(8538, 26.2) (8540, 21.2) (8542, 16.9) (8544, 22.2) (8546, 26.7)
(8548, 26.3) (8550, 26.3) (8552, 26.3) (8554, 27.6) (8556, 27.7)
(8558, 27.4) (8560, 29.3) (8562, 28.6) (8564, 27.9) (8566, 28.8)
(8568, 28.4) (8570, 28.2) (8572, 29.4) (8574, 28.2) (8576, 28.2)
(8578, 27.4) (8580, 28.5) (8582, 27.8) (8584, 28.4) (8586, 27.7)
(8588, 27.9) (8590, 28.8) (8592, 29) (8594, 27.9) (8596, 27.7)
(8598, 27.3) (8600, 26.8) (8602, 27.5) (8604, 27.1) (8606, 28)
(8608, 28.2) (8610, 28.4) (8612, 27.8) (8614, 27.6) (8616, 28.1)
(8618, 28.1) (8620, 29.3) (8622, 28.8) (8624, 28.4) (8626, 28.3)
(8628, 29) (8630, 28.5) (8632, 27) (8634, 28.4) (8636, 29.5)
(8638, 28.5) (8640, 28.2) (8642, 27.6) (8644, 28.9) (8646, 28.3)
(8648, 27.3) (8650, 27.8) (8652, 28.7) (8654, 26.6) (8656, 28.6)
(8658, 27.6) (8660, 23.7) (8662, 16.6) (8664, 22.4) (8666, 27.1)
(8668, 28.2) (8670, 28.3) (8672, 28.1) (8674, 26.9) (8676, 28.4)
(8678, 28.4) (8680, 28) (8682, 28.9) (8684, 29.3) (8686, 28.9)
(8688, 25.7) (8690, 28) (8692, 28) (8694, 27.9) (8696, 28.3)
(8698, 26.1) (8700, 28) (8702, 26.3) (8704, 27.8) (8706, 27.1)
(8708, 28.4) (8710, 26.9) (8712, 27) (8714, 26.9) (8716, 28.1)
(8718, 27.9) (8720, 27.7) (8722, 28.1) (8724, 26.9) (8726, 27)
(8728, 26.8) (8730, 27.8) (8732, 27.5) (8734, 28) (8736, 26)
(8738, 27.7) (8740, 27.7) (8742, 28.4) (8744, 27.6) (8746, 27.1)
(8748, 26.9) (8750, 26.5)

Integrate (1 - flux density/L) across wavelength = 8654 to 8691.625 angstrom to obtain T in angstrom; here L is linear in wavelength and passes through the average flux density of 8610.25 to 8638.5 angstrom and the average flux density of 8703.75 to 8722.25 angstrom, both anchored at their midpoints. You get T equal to 1.4 angstrom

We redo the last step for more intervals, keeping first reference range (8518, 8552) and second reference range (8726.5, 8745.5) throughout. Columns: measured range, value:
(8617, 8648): -1.86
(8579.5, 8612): -1.66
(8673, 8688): -0.61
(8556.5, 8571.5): -1.15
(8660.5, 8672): 0.95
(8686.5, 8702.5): -0.09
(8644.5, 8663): 0.50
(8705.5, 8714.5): 0.01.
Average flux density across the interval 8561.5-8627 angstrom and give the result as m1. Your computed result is 28.1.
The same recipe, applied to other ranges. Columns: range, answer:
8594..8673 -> 27.5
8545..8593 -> 27.9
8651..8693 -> 27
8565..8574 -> 28.6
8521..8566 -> 26.6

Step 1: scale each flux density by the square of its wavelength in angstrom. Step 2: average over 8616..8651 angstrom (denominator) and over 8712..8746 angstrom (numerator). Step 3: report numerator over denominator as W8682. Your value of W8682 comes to 0.99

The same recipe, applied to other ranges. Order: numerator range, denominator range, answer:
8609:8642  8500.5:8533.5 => 1.03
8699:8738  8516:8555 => 1.08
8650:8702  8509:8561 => 1.04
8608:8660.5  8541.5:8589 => 1.05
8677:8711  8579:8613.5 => 1.02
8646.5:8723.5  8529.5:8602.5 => 1.03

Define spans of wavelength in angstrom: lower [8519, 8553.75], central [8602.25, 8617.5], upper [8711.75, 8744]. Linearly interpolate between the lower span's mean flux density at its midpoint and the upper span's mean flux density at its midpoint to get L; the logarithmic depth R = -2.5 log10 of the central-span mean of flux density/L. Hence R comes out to -0.048 mag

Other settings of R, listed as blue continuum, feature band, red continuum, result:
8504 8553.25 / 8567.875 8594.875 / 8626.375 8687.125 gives -0.046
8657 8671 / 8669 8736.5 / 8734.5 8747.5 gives -0.062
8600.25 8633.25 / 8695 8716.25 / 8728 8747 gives 0.013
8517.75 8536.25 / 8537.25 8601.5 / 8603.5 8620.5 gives 0.037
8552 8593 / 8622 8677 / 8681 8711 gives 0.023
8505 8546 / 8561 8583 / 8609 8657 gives -0.033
